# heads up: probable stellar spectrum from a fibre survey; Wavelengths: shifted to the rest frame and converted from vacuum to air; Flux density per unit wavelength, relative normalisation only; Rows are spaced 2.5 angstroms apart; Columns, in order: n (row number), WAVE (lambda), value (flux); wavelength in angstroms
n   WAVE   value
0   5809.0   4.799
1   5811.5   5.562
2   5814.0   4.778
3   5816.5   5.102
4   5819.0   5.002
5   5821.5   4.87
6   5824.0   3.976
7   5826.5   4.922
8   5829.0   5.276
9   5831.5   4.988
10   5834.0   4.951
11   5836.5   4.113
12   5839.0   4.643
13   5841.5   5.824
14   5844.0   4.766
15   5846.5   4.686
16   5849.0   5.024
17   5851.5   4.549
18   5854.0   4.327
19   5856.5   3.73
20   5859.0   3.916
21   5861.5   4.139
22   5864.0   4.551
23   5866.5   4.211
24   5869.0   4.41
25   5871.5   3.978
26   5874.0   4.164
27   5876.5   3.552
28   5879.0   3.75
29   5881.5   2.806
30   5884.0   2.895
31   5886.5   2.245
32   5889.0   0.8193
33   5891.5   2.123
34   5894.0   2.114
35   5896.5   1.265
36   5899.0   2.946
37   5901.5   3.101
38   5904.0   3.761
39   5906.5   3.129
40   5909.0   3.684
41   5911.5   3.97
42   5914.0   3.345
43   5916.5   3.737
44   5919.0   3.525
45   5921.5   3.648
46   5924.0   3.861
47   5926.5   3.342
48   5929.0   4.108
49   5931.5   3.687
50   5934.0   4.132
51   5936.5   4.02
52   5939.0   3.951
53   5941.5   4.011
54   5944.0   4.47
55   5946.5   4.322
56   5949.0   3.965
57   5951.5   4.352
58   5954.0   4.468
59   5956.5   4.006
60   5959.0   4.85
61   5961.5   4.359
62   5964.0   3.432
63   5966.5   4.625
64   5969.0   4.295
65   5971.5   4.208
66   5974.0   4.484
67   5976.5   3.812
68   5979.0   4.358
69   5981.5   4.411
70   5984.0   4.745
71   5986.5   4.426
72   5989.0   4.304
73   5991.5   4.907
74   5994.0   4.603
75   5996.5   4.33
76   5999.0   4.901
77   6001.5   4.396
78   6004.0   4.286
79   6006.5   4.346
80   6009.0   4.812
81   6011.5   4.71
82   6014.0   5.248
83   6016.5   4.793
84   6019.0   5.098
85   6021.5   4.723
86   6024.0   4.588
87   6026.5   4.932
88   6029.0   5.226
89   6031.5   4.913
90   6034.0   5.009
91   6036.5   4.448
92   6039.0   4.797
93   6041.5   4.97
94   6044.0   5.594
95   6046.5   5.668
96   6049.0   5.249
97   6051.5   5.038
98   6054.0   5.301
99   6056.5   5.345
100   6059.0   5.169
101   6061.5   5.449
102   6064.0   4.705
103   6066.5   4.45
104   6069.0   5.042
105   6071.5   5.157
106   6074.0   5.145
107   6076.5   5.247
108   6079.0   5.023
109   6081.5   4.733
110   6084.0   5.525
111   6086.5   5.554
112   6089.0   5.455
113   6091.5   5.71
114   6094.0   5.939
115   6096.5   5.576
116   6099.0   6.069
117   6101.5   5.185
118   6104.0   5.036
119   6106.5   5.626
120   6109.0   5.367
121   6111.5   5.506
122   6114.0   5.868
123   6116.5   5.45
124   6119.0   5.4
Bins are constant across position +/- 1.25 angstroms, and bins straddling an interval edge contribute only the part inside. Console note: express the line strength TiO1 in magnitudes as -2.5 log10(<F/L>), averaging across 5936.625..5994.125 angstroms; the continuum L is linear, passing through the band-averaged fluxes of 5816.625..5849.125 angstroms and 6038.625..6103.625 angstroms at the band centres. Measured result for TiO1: 0.18 mag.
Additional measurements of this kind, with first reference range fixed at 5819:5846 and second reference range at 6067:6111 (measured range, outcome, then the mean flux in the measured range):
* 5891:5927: 0.49 mag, 3.19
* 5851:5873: 0.17 mag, 4.19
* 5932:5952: 0.22 mag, 4.13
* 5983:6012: 0.14 mag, 4.56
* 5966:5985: 0.18 mag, 4.35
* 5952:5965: 0.20 mag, 4.25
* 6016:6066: 0.05 mag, 5.05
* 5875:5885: 0.44 mag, 3.28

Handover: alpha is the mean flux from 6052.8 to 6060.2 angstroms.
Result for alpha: 5.27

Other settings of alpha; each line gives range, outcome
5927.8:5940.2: 3.98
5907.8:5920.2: 3.65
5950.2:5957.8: 4.28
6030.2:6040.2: 4.79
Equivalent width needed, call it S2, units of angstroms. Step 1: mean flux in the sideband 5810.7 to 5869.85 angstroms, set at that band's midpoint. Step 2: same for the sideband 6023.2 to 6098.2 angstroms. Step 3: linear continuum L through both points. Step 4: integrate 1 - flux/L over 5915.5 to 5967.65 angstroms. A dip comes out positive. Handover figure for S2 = 9.2 angstroms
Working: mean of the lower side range 4.67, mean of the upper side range 5.17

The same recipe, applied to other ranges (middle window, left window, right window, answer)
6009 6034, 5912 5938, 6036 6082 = -1.0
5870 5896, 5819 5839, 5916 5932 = 8.5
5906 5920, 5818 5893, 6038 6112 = 2.6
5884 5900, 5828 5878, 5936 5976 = 8.8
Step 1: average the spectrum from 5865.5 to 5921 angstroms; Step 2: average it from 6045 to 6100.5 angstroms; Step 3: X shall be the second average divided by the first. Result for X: 1.68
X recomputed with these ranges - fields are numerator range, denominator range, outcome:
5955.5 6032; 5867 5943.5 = 1.36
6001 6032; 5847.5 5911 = 1.40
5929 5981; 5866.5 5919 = 1.34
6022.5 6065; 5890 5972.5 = 1.37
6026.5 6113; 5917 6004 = 1.24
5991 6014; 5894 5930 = 1.38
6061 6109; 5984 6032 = 1.12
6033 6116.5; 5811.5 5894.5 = 1.28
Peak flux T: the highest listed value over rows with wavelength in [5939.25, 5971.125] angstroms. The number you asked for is 4.85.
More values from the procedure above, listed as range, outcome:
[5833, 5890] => 5.824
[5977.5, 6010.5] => 4.907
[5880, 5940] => 4.132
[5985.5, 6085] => 5.668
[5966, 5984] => 4.745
